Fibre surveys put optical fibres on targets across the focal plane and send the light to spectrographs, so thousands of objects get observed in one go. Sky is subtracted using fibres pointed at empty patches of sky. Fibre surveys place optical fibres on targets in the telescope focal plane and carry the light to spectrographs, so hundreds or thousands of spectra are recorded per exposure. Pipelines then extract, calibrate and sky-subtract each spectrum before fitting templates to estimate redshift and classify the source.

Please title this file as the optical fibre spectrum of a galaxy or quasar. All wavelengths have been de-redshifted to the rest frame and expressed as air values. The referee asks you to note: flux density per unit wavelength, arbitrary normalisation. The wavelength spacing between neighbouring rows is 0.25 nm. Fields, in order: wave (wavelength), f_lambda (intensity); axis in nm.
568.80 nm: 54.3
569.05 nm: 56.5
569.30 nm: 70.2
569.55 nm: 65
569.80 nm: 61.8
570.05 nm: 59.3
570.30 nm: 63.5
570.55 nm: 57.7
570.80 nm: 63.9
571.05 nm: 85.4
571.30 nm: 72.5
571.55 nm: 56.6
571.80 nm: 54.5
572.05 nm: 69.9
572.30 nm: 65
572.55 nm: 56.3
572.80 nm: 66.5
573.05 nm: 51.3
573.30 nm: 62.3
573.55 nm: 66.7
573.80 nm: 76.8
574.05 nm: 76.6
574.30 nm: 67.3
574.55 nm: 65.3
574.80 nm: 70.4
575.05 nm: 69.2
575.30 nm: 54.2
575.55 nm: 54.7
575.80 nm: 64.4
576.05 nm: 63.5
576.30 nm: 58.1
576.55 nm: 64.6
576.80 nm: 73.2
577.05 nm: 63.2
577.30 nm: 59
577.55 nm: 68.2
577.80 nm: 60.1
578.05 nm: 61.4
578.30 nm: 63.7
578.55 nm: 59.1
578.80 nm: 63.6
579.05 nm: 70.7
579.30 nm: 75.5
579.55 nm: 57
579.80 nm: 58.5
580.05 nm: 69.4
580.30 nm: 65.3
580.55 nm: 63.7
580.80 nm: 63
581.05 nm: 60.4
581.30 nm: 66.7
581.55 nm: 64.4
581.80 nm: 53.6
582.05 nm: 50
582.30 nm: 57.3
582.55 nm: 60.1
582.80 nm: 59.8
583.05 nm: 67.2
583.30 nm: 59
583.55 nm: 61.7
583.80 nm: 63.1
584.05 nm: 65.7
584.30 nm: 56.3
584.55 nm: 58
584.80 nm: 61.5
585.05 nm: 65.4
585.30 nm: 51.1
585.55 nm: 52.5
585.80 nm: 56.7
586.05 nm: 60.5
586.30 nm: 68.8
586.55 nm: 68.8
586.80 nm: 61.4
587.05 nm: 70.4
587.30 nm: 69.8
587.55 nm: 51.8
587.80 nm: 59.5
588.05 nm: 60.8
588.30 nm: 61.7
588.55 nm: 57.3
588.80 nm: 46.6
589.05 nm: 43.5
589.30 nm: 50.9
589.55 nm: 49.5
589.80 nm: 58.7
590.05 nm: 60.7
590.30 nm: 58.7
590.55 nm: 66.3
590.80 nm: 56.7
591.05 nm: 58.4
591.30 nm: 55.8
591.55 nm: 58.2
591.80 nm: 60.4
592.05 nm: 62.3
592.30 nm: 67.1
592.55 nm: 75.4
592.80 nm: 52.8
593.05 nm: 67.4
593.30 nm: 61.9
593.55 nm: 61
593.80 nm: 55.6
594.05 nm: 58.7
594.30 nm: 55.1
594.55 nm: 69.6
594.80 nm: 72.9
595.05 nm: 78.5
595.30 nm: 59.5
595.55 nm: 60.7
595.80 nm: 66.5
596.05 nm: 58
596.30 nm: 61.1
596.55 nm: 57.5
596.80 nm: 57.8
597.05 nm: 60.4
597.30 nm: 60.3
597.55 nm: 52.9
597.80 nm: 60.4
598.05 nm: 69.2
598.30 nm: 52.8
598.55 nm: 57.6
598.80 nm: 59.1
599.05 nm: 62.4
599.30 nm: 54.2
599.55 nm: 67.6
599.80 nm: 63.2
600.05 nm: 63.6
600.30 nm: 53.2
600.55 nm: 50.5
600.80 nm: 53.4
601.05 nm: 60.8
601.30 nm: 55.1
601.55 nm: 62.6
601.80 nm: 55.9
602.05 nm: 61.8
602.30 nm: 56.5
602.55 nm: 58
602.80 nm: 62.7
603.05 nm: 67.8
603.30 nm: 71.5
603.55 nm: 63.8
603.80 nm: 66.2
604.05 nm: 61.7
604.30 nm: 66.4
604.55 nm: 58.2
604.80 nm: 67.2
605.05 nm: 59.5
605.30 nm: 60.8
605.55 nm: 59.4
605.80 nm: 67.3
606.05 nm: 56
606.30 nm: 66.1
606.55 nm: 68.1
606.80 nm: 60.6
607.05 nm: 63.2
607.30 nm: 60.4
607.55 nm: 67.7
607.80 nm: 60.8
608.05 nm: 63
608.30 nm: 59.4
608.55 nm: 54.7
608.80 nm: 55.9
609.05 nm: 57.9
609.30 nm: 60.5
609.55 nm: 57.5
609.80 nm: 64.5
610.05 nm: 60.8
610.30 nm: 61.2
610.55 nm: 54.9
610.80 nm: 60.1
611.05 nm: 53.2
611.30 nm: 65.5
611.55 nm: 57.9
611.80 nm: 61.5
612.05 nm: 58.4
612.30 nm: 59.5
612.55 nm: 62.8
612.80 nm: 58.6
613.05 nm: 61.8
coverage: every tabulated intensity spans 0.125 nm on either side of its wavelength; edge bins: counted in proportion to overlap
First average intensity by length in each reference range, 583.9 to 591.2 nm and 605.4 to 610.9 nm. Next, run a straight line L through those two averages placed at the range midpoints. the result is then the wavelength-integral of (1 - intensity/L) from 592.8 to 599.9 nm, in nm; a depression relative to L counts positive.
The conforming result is -0.19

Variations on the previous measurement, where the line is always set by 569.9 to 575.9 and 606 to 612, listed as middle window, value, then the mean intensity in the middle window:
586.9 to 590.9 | 0.32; 57.7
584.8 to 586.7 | 0.08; 60.6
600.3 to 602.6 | 0.17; 56.9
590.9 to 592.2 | 0.07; 59.1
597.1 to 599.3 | 0.09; 59.1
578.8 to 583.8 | 0.10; 62.3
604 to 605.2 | -0.03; 62.6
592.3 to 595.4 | -0.10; 64.2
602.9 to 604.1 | -0.10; 66.4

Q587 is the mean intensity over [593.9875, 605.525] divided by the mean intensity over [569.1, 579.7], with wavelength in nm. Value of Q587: 0.95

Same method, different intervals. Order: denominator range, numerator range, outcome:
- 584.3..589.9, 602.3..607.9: 1.08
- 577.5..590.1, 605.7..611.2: 1.00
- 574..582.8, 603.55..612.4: 0.97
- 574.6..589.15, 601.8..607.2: 1.02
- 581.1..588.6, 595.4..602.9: 0.97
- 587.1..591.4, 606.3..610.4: 1.07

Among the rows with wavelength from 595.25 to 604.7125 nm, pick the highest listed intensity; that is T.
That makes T 71.5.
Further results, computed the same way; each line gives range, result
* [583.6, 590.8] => 70.4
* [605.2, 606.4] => 67.3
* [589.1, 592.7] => 75.4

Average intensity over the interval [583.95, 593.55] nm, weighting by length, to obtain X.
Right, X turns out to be 59.7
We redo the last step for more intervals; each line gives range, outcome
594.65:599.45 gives 61.2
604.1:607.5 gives 62.6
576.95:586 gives 61.4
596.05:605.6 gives 60.3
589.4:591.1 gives 58.3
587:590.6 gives 57.3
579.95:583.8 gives 61.4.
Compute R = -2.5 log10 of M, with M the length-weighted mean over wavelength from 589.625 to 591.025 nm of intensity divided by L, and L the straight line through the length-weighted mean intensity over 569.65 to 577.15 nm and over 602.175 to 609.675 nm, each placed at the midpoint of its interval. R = 0.06 mag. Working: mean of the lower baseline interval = 64.5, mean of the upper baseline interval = 62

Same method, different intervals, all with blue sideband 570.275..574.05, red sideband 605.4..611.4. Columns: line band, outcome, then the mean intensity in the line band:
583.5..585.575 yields 0.07 mag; 59.7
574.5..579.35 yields 0.01 mag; 63.9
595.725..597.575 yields 0.05 mag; 59.5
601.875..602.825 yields 0.04 mag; 59.2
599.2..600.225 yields 0.00 mag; 61.9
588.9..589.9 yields 0.24 mag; 50.3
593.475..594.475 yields 0.08 mag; 58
